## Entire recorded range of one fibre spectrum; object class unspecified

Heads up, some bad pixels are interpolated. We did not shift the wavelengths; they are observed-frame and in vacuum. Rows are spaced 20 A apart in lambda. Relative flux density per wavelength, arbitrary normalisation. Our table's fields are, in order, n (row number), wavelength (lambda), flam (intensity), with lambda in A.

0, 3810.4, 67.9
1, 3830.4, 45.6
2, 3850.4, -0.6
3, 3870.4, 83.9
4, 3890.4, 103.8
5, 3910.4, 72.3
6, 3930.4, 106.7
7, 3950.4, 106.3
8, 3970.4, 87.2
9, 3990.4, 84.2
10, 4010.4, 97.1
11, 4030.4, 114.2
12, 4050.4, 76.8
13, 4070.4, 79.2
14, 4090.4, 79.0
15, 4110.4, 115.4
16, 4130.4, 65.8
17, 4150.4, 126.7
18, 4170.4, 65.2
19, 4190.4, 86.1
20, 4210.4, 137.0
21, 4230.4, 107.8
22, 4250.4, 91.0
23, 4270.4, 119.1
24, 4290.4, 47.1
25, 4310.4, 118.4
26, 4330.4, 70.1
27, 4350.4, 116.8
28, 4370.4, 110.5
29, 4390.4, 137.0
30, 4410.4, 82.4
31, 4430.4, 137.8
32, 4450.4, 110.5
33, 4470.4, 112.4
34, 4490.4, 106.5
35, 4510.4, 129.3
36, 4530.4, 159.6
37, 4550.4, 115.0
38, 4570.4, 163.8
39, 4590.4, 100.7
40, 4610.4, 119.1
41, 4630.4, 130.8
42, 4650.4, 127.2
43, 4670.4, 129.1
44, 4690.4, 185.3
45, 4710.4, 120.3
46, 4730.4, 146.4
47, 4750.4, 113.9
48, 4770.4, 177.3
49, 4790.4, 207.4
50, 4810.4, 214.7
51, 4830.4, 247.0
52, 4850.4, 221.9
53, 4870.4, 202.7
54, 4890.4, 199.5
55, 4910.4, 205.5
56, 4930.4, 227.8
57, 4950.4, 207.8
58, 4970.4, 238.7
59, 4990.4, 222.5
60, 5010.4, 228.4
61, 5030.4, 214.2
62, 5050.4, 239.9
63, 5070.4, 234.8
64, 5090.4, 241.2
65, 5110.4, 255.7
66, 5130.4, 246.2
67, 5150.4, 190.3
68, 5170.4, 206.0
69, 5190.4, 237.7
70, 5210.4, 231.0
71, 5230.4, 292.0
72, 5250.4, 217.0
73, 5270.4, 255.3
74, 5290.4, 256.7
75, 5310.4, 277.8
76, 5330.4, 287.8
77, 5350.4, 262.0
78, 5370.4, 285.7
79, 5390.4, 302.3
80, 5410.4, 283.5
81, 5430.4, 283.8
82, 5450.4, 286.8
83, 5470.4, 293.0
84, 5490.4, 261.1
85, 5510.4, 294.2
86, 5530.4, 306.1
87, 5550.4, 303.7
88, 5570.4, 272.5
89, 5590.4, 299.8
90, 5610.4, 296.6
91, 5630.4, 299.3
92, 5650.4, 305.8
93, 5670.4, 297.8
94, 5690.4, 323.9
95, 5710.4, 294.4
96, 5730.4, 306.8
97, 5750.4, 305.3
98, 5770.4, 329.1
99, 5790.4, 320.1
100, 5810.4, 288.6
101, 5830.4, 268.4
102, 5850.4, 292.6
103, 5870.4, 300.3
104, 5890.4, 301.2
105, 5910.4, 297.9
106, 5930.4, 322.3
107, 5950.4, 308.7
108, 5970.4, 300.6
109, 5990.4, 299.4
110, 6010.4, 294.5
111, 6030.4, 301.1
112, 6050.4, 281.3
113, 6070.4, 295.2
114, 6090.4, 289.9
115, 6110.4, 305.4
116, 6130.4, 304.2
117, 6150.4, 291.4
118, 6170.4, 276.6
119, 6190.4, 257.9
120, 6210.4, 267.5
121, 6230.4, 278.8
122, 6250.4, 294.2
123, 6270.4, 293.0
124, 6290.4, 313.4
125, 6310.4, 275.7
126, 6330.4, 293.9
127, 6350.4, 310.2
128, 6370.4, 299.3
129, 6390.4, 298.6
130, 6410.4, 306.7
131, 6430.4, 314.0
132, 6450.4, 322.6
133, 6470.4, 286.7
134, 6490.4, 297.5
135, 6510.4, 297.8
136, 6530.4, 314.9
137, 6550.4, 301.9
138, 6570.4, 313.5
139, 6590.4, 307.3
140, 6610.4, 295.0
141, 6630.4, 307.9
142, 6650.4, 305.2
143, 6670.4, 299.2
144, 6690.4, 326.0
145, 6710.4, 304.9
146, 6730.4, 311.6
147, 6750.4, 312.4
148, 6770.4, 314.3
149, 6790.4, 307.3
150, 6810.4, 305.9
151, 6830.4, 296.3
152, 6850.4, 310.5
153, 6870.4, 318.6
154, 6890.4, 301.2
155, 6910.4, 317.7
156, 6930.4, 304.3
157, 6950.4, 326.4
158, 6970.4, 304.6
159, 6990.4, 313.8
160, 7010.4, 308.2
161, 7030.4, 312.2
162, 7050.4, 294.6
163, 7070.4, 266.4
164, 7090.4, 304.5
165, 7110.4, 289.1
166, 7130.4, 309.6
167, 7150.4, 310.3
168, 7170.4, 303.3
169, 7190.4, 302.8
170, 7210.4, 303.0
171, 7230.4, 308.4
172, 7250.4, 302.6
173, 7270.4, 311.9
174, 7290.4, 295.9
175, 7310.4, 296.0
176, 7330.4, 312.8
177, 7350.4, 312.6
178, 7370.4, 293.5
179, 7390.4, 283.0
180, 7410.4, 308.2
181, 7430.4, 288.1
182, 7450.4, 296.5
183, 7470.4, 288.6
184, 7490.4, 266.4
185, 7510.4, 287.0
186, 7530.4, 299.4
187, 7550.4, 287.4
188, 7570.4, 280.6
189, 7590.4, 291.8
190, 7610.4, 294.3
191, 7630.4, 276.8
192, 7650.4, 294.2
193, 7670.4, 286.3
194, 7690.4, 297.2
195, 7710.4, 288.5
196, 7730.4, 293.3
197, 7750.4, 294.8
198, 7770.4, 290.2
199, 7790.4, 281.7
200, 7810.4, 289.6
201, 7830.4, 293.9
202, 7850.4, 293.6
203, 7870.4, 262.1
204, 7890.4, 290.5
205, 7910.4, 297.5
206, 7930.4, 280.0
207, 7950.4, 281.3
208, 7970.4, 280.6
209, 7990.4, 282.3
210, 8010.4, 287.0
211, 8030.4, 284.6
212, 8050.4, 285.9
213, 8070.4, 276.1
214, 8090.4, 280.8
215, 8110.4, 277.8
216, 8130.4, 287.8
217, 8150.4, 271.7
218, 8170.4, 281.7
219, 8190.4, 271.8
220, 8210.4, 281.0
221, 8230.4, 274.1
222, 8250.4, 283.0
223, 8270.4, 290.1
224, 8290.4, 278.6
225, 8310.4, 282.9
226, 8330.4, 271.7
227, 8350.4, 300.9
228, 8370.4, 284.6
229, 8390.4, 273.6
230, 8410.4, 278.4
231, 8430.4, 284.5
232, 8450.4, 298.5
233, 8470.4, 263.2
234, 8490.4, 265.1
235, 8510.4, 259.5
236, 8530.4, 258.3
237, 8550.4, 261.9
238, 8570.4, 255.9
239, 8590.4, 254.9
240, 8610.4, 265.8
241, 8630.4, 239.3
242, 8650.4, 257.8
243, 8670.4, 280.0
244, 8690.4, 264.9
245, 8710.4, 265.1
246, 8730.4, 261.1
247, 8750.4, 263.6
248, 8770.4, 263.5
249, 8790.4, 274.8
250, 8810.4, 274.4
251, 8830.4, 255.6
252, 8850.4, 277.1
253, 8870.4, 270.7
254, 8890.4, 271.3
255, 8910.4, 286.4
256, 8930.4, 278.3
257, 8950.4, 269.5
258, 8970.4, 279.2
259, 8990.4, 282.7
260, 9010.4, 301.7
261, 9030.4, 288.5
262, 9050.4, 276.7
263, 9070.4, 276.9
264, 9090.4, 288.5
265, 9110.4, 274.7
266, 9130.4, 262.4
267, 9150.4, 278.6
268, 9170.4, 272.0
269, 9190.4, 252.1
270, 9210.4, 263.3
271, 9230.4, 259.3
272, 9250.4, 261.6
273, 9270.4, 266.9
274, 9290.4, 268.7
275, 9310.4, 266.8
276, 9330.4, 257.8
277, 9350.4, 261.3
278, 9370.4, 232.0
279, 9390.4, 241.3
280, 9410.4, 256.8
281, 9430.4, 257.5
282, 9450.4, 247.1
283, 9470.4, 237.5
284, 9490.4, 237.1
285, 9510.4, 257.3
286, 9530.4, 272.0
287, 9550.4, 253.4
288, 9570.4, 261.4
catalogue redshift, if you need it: 0.199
